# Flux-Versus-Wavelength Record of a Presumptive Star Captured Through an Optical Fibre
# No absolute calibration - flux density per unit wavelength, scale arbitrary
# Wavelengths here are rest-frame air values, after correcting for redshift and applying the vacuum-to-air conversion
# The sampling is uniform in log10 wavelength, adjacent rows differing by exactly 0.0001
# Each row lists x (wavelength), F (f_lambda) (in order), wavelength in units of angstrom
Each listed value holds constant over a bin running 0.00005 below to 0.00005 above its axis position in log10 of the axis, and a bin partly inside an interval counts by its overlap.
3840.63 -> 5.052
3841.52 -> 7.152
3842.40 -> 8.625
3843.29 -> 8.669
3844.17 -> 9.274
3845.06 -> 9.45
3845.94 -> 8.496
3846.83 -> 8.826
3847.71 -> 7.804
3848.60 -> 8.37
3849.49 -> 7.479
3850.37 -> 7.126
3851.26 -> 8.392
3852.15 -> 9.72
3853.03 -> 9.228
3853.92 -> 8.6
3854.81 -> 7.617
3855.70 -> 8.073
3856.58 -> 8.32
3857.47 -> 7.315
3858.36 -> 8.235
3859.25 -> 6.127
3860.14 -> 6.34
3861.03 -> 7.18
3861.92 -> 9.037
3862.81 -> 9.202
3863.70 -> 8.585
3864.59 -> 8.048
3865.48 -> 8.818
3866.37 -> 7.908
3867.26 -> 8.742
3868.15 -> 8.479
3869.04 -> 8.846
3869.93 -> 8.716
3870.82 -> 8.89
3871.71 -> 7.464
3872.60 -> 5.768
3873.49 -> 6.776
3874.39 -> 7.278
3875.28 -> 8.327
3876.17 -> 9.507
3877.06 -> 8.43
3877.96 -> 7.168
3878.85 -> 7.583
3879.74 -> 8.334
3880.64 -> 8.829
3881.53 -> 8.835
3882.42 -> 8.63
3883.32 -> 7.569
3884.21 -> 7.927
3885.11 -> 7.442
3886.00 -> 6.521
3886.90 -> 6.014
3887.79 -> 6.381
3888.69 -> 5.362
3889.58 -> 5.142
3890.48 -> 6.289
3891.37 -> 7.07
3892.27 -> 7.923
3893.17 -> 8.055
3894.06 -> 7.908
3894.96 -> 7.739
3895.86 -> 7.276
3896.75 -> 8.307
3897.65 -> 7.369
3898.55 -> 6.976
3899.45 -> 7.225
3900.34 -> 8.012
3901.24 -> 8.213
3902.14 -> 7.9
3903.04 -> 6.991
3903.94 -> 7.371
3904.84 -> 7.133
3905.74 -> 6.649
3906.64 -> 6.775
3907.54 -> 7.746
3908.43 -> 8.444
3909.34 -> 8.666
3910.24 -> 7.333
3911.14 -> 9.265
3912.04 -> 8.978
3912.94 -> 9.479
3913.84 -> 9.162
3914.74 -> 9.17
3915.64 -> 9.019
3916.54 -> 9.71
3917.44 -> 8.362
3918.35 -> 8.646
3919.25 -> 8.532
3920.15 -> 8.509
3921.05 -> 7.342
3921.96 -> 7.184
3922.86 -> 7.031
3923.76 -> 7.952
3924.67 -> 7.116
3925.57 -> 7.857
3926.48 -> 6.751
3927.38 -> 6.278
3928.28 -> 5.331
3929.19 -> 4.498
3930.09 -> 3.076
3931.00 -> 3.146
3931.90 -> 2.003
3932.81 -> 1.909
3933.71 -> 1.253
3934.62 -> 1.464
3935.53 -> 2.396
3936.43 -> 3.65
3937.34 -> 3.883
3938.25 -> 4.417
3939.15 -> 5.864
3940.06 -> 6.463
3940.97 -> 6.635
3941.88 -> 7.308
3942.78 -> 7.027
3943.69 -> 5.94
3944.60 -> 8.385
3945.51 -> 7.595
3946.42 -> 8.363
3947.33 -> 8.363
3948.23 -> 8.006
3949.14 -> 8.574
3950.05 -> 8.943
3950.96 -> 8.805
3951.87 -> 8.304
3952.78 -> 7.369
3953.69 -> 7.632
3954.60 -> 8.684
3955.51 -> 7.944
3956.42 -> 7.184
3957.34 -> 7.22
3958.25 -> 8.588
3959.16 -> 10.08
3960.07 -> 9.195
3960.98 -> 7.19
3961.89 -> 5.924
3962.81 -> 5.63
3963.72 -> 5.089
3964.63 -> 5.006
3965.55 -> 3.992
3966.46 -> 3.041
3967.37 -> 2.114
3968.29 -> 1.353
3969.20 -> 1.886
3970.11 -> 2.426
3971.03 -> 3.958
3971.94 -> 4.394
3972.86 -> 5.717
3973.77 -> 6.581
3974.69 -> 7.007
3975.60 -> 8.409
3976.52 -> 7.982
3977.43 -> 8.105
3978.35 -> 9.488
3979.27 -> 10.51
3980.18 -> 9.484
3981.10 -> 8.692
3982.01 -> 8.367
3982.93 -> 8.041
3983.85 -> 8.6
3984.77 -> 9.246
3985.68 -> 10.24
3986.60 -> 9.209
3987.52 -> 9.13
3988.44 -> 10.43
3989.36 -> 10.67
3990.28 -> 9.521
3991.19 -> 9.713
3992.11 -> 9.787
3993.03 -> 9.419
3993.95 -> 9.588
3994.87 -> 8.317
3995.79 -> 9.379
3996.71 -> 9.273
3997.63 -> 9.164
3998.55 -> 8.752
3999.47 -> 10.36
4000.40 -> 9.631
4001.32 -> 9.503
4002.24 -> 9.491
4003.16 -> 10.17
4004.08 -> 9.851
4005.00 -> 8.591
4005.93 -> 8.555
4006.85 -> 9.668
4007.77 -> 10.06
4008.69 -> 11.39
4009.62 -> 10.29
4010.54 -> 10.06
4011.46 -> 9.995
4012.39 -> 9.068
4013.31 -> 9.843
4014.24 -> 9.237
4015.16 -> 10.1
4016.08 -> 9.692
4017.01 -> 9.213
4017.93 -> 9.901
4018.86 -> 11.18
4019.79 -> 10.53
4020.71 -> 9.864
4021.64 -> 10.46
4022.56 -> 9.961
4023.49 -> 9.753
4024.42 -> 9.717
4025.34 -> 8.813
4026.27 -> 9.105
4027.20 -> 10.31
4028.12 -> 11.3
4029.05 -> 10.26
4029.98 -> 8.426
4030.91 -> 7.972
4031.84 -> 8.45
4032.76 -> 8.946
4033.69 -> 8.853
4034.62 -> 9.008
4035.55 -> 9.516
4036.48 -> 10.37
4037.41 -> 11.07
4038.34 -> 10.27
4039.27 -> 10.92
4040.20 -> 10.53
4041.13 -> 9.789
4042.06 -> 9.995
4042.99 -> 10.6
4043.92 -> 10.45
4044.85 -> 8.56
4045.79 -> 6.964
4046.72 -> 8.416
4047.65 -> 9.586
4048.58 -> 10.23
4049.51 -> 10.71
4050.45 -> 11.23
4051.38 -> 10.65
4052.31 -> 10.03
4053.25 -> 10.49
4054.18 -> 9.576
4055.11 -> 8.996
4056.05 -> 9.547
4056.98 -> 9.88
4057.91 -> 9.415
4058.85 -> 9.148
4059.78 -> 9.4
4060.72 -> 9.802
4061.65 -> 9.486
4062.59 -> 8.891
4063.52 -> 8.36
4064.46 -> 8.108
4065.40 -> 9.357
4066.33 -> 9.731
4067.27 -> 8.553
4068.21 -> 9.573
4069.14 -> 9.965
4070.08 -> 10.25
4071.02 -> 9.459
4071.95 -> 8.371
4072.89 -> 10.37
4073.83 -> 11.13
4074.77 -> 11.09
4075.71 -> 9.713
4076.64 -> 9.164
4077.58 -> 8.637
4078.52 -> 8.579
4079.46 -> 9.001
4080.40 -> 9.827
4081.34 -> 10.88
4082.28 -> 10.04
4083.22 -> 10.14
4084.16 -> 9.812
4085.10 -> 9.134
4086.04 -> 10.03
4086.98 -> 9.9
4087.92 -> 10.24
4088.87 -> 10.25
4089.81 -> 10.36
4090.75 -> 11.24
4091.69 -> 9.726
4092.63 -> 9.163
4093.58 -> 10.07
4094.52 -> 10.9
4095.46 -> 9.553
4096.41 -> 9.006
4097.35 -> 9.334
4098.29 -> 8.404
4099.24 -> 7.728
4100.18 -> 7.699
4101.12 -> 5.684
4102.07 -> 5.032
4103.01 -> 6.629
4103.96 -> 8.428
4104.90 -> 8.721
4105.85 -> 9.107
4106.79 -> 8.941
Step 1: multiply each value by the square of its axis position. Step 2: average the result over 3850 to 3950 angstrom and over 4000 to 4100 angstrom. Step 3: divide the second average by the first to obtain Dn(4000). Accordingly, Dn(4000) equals 1.44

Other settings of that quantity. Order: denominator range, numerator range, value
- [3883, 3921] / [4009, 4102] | 1.34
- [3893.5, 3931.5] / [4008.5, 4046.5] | 1.37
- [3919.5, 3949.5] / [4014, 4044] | 1.77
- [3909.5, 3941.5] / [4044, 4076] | 1.63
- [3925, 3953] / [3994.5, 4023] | 1.74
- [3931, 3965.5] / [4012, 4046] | 1.59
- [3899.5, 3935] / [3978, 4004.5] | 1.41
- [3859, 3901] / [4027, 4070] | 1.36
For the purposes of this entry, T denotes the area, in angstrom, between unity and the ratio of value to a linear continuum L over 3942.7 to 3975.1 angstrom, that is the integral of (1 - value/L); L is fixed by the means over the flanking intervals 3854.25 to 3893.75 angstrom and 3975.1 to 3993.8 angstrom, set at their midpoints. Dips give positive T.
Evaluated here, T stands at 8.7 angstrom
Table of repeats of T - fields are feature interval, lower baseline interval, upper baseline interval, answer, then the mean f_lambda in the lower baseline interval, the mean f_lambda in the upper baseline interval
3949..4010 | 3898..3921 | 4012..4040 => 7.52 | 8.16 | 9.75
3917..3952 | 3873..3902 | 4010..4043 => 8.75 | 7.51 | 9.8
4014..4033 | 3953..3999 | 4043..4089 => -2.32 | 7.55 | 9.62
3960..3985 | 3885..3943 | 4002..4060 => 6.07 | 6.71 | 9.76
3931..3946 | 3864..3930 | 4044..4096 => 6.35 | 7.69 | 9.67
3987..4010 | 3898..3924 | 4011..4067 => -1.18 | 8.06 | 9.66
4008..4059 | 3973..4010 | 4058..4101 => -2.35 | 9.24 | 9.51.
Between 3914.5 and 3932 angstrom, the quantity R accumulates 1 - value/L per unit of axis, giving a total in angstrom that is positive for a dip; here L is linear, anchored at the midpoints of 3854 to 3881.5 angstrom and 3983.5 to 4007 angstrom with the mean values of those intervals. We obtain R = 3.4 angstrom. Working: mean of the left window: 8.02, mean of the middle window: 6.95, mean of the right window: 9.47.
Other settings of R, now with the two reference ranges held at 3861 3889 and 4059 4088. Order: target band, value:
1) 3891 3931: 3.00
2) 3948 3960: 0.40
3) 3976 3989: -0.45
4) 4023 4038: -0.47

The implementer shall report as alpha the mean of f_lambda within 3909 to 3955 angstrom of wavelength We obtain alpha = 6.81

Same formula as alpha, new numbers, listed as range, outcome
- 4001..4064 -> 9.71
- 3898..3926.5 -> 8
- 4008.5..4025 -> 9.98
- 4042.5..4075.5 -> 9.61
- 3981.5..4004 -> 9.42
